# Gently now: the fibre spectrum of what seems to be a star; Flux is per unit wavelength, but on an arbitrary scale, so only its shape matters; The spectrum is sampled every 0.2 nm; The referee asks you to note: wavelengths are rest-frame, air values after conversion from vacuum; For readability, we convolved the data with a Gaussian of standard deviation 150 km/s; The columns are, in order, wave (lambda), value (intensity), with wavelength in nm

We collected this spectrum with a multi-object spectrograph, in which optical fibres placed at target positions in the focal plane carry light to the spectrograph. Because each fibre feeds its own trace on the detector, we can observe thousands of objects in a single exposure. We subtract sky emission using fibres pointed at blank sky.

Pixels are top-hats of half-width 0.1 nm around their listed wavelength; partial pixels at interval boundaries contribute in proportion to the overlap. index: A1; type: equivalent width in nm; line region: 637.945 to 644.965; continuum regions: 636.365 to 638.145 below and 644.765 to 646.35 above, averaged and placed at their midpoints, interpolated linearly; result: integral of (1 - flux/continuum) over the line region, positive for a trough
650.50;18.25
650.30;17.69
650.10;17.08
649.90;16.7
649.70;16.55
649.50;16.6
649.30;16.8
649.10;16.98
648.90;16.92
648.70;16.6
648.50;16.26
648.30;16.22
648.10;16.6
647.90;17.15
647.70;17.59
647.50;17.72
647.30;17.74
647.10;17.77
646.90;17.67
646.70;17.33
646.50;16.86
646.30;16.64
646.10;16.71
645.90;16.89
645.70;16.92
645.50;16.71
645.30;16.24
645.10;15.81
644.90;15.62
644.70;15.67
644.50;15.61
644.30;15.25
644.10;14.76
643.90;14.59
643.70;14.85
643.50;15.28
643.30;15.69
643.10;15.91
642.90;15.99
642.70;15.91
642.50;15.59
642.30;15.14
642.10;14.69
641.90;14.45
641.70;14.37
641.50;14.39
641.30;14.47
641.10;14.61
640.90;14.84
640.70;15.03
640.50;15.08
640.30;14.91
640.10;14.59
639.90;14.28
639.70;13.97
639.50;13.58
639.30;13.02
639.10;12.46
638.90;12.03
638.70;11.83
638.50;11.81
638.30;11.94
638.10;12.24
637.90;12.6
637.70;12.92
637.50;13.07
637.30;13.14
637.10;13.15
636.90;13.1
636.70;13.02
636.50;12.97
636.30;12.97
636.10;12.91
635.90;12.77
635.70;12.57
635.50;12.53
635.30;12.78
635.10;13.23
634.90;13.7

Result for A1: 0.152 nm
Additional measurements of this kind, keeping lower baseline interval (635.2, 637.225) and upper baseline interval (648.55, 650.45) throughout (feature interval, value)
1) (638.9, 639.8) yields 0.05 nm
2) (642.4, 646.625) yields -0.14 nm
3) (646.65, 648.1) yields -0.11 nm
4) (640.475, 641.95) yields -0.03 nm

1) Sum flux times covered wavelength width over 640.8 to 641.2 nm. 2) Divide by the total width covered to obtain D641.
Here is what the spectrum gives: 14.7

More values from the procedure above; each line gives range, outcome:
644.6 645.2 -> 15.7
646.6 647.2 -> 17.6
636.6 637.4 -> 13.1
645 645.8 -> 16.4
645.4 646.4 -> 16.8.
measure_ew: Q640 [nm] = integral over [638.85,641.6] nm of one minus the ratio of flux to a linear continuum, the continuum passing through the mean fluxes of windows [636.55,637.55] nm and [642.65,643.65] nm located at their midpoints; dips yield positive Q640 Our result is 0.06 nm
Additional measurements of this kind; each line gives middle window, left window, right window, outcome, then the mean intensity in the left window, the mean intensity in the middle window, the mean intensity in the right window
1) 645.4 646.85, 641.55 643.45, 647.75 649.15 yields -0.07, 15.3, 16.9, 16.7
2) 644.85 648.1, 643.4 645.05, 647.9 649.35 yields -0.21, 15.2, 17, 16.7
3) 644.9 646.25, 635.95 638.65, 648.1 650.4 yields -0.08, 12.7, 16.5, 16.8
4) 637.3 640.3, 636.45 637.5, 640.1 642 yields 0.18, 13.1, 13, 14.7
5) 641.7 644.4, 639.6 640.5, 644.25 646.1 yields 0.04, 14.5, 15.2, 16.1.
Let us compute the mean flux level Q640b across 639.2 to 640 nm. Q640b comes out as 13.7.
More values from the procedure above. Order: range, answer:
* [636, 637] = 13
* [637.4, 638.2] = 12.7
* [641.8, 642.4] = 14.8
